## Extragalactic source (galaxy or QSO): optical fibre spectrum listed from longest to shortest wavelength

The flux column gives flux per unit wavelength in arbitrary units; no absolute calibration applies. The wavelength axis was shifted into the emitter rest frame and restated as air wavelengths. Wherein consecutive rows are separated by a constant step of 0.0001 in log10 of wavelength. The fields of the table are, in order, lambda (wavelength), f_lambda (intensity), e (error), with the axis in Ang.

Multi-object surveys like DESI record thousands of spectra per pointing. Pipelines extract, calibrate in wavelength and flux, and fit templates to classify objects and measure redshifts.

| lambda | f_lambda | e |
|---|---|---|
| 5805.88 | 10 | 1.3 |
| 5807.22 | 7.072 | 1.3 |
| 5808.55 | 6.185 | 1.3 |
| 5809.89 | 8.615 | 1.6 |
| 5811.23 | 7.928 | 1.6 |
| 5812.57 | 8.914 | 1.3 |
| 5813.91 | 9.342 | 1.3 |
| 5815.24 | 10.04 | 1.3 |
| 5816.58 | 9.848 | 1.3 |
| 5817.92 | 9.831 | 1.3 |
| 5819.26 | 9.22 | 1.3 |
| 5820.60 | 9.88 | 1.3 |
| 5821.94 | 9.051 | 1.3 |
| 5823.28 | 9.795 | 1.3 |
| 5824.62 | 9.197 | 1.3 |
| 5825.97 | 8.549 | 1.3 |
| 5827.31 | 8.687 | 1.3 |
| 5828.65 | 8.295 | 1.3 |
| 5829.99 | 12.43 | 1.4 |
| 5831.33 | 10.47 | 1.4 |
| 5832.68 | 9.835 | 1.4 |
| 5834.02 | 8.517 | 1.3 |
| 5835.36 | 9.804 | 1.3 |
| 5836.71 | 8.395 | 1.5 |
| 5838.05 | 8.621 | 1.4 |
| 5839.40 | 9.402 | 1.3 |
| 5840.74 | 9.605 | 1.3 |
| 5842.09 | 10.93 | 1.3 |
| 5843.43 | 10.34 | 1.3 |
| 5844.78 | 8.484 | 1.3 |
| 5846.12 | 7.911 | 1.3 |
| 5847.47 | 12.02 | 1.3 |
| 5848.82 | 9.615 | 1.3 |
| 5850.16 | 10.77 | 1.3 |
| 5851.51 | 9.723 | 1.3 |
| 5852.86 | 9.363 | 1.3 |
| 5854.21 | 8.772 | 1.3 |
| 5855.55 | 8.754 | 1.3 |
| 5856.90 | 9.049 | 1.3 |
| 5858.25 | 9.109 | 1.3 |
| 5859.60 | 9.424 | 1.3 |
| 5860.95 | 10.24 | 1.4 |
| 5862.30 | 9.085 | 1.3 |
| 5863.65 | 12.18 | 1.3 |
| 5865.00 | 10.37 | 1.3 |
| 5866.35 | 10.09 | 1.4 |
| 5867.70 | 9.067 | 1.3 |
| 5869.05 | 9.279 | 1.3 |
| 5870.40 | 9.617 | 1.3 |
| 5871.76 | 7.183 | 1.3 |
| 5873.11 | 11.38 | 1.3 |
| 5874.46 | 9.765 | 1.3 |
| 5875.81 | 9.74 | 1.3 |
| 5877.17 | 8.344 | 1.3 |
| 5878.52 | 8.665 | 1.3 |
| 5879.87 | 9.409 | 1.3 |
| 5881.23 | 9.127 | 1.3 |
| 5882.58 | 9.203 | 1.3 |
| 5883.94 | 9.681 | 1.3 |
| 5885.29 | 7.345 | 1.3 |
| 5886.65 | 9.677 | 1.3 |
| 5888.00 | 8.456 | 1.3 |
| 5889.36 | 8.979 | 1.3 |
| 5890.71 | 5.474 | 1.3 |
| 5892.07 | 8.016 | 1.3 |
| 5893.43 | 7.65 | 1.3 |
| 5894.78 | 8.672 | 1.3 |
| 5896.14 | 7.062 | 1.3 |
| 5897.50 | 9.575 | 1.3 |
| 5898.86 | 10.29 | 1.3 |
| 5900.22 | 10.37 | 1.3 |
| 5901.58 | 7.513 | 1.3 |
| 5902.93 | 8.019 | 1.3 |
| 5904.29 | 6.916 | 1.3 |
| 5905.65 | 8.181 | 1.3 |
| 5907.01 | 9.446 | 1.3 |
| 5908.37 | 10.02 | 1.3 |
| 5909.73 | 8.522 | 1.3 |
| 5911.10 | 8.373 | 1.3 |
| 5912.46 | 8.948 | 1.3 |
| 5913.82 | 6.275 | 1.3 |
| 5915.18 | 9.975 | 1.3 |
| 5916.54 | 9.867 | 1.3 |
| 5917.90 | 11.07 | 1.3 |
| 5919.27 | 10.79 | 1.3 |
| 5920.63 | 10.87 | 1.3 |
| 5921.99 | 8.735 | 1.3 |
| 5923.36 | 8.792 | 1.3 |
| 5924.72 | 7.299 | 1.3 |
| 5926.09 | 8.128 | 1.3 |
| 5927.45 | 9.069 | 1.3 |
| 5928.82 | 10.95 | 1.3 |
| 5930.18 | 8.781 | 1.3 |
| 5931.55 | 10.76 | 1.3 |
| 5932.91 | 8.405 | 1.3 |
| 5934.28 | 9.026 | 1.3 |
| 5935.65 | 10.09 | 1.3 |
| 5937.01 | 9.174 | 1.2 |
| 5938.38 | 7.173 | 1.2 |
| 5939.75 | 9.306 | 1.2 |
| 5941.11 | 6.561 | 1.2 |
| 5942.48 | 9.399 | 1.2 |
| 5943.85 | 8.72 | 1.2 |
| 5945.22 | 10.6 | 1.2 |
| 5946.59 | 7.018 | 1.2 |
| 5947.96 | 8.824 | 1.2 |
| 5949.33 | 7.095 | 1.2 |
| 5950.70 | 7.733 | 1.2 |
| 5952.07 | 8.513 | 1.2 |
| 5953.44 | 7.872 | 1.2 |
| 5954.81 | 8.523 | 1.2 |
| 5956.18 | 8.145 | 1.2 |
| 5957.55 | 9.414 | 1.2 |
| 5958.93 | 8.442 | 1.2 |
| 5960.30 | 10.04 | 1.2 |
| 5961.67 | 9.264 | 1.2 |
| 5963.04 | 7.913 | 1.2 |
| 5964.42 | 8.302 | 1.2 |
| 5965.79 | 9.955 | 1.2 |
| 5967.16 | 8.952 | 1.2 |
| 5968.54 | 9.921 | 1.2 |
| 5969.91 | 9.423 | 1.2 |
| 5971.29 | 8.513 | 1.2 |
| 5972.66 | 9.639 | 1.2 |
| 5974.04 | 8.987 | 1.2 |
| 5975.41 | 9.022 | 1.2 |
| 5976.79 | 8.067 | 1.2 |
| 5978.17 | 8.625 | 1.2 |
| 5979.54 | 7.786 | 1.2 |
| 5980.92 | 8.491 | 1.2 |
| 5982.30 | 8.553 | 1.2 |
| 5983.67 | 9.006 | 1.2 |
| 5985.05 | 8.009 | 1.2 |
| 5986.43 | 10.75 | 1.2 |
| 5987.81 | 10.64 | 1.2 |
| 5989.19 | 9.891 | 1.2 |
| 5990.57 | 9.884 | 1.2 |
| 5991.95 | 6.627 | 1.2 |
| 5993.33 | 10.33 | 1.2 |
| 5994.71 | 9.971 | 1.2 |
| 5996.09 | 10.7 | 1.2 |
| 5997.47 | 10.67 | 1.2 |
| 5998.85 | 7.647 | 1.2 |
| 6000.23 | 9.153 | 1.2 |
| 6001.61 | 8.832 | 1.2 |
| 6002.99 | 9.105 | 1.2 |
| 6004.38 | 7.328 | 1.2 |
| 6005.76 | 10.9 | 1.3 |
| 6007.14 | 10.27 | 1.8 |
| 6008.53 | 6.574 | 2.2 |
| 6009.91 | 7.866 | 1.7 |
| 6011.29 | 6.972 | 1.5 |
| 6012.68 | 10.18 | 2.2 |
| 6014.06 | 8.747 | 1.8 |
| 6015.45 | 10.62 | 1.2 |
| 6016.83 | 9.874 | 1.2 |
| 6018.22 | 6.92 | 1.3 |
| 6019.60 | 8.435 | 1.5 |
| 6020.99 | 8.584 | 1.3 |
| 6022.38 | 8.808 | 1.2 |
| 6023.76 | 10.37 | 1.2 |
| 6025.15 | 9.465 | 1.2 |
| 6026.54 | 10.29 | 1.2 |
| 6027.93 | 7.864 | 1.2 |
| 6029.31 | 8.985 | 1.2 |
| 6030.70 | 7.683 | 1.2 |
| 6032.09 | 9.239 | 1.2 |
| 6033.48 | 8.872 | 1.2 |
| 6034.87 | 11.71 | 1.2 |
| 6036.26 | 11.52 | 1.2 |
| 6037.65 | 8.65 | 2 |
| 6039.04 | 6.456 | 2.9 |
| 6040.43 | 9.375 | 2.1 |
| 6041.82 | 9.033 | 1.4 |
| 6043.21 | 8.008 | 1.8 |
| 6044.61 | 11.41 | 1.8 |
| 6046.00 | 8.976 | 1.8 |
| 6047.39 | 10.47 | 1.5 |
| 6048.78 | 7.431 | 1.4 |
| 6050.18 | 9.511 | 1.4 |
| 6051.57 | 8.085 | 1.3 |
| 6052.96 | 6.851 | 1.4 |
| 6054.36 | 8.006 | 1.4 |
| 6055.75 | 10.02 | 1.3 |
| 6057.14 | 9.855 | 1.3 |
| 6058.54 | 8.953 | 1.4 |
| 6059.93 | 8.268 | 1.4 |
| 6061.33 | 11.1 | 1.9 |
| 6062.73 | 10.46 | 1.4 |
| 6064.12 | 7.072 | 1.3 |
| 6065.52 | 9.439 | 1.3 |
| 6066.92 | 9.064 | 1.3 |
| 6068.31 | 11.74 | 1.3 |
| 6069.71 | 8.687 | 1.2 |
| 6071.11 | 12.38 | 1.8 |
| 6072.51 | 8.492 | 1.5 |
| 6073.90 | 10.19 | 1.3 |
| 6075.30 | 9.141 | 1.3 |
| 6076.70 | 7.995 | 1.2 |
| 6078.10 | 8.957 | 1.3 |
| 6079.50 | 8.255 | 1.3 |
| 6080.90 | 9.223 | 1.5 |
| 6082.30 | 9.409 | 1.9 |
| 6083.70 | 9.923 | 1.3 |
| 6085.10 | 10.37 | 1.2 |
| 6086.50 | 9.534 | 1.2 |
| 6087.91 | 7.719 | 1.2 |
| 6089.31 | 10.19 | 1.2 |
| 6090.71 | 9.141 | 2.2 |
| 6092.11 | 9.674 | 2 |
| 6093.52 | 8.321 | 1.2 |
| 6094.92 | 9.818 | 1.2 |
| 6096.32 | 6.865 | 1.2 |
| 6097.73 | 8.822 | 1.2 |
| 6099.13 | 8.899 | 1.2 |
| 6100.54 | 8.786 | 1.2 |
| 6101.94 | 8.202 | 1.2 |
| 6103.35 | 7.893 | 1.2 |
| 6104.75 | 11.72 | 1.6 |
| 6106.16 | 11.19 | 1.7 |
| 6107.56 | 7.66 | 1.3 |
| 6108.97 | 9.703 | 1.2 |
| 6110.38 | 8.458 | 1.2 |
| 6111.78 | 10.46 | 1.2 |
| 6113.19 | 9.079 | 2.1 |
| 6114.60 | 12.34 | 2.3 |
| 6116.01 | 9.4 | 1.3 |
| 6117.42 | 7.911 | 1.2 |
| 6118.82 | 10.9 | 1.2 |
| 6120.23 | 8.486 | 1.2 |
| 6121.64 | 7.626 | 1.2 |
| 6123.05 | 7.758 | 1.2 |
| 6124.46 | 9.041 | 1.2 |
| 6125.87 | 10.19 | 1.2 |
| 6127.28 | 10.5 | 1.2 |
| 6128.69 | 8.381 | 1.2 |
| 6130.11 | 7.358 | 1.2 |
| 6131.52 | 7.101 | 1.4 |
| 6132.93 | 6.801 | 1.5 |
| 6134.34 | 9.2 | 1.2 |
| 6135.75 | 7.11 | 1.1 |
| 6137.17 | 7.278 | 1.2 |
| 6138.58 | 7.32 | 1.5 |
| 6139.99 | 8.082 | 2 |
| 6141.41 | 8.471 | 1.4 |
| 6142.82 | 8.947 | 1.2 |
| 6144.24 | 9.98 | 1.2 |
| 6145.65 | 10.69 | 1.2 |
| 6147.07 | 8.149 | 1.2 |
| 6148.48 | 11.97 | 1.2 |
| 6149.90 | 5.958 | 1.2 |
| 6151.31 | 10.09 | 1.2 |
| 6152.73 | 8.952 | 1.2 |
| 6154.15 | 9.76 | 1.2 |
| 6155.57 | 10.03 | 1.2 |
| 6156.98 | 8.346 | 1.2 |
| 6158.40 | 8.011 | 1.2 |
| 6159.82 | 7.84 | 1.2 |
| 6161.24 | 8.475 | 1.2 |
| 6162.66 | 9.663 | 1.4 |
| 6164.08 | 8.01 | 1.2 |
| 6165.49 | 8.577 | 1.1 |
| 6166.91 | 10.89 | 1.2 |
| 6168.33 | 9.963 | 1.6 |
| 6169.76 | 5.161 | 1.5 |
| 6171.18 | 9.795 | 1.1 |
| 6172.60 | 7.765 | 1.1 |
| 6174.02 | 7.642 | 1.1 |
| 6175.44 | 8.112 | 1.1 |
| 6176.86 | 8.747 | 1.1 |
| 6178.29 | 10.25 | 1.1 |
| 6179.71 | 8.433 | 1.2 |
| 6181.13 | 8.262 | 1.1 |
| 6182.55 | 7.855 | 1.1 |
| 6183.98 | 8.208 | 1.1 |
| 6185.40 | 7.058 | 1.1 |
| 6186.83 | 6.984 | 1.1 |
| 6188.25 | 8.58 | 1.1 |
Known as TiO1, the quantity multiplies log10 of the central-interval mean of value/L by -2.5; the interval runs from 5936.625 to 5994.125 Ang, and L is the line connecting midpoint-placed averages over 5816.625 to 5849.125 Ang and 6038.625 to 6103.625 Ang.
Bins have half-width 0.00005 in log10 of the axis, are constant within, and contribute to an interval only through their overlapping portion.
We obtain 0.06 mag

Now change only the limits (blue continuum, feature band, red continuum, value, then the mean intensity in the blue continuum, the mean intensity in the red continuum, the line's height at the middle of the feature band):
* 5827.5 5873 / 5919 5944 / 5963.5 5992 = 0.03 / 9.61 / 9.04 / 9.25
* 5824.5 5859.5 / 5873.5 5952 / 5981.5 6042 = 0.06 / 9.49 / 9.12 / 9.34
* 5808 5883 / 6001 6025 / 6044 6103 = 0.05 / 9.43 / 9.17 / 9.24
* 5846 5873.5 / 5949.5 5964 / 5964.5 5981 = 0.06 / 9.68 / 8.94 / 9.05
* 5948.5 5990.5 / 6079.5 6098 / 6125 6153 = -0.05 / 8.87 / 8.62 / 8.7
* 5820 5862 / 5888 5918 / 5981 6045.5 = 0.10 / 9.51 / 9.14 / 9.38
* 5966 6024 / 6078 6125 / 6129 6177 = -0.06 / 9.04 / 8.53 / 8.7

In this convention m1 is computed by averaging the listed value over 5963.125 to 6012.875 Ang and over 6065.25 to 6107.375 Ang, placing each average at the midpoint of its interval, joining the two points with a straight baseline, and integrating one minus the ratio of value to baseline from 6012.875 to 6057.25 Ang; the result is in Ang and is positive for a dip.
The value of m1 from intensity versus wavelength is 0.4 Ang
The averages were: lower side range 9.02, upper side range 9.31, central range 9.07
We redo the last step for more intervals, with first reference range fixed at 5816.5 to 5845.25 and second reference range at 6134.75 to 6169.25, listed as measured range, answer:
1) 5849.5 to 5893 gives 0.9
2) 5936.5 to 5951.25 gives 1.5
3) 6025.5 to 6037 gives -0.5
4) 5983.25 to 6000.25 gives -0.6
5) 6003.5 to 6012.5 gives 0.7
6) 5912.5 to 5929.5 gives 0.0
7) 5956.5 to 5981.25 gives 0.8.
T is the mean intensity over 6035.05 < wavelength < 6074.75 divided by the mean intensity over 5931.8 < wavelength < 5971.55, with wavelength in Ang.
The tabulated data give 1.07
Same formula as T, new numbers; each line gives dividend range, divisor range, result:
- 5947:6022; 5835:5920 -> 0.97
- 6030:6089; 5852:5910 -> 1.03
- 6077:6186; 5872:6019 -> 0.99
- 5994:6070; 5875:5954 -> 1.04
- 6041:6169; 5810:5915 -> 0.99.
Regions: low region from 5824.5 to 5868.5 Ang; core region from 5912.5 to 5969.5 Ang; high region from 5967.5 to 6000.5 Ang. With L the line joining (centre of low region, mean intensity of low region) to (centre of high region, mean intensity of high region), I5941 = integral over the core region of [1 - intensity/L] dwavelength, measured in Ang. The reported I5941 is 2.4 Ang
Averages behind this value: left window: 9.61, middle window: 8.92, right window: 9.18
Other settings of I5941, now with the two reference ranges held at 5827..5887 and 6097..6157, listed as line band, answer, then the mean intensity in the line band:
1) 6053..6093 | -1.26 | 9.35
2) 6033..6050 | -0.38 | 9.33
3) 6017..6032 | 0.60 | 8.8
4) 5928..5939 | 0.06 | 9.3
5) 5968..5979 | 0.33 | 9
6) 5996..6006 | 0.09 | 9.14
